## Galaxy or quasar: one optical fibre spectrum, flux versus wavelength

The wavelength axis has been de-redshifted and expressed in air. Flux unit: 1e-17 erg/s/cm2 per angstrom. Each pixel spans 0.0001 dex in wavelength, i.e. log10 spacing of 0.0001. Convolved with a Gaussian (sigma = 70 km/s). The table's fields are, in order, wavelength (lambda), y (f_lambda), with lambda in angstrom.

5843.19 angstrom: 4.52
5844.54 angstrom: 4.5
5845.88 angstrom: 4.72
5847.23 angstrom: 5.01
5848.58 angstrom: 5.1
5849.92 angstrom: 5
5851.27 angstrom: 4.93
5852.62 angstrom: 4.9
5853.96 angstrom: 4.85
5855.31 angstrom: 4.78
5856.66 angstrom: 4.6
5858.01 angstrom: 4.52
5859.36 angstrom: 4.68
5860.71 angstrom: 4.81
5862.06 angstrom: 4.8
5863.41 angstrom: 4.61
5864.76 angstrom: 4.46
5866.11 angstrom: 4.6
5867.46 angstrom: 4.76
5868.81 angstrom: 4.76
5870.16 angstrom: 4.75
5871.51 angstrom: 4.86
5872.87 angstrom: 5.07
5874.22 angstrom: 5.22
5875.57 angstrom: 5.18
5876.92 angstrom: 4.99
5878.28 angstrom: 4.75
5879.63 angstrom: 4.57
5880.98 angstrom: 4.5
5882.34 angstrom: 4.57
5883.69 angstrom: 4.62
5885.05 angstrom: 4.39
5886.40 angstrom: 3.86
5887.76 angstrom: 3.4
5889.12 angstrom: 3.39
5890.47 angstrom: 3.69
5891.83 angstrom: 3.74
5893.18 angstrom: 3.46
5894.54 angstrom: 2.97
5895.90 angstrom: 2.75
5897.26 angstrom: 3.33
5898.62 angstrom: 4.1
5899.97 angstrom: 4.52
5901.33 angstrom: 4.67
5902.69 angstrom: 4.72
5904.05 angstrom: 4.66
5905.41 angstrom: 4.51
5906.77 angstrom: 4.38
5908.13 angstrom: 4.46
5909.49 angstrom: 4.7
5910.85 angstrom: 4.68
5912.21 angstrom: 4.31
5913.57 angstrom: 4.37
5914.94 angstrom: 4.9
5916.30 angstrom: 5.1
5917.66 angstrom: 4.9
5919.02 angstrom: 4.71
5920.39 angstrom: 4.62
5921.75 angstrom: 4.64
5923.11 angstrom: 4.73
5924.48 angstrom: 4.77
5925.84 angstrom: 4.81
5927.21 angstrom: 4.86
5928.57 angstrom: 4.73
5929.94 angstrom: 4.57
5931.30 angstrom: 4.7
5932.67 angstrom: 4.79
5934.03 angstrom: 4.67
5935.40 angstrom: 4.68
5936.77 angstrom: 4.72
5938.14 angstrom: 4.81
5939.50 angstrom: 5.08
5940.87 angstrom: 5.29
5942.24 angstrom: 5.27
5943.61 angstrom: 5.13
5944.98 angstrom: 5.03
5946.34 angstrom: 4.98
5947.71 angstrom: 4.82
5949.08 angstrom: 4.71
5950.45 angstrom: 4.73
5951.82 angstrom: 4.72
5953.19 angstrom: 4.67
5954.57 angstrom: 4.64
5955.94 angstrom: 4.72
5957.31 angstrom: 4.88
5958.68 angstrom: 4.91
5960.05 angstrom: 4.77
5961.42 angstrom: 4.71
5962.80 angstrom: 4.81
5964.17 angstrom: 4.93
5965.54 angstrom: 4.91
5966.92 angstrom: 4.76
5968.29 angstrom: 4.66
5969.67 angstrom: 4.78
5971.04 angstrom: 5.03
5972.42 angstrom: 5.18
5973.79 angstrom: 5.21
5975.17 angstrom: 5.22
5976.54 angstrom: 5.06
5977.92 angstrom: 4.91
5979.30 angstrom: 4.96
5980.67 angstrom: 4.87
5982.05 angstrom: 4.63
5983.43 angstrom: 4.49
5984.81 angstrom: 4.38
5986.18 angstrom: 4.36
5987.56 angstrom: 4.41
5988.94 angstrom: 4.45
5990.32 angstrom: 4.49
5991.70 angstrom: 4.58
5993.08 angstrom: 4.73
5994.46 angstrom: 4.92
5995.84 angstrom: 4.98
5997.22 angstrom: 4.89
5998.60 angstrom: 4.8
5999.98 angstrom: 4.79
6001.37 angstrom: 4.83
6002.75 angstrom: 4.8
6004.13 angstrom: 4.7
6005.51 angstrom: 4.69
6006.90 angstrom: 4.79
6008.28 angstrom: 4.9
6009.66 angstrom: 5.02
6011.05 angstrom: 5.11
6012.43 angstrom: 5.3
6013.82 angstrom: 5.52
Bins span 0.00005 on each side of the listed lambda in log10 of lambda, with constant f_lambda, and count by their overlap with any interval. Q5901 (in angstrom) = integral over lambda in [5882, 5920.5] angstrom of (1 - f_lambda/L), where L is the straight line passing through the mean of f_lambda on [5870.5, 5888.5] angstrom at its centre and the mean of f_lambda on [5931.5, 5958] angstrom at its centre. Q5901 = 3.9 angstrom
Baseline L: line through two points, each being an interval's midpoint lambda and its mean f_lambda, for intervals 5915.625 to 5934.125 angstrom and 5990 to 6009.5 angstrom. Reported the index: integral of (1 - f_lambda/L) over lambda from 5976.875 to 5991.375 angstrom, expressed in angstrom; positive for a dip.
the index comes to 0.5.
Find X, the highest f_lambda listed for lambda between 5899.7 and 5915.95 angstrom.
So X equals 4.9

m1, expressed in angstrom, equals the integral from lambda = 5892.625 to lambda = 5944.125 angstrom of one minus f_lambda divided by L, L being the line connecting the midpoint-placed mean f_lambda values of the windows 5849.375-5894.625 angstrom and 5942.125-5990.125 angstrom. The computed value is 1.2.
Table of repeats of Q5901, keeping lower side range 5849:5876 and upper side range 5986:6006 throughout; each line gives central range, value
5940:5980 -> -1.52 angstrom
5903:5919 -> 0.44 angstrom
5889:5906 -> 3.13 angstrom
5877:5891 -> 1.69 angstrom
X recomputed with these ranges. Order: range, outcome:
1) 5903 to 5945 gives 5.29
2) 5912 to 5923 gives 5.1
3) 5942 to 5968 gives 5.27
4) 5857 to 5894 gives 5.22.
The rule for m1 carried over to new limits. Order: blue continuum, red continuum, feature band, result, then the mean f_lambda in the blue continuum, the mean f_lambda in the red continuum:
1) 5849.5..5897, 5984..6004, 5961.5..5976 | -1.0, 4.44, 4.67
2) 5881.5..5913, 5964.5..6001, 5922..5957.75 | -3.1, 4.09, 4.79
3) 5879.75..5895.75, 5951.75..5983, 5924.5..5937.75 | -1.0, 3.86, 4.87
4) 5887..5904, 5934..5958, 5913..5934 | -1.8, 3.76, 4.87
